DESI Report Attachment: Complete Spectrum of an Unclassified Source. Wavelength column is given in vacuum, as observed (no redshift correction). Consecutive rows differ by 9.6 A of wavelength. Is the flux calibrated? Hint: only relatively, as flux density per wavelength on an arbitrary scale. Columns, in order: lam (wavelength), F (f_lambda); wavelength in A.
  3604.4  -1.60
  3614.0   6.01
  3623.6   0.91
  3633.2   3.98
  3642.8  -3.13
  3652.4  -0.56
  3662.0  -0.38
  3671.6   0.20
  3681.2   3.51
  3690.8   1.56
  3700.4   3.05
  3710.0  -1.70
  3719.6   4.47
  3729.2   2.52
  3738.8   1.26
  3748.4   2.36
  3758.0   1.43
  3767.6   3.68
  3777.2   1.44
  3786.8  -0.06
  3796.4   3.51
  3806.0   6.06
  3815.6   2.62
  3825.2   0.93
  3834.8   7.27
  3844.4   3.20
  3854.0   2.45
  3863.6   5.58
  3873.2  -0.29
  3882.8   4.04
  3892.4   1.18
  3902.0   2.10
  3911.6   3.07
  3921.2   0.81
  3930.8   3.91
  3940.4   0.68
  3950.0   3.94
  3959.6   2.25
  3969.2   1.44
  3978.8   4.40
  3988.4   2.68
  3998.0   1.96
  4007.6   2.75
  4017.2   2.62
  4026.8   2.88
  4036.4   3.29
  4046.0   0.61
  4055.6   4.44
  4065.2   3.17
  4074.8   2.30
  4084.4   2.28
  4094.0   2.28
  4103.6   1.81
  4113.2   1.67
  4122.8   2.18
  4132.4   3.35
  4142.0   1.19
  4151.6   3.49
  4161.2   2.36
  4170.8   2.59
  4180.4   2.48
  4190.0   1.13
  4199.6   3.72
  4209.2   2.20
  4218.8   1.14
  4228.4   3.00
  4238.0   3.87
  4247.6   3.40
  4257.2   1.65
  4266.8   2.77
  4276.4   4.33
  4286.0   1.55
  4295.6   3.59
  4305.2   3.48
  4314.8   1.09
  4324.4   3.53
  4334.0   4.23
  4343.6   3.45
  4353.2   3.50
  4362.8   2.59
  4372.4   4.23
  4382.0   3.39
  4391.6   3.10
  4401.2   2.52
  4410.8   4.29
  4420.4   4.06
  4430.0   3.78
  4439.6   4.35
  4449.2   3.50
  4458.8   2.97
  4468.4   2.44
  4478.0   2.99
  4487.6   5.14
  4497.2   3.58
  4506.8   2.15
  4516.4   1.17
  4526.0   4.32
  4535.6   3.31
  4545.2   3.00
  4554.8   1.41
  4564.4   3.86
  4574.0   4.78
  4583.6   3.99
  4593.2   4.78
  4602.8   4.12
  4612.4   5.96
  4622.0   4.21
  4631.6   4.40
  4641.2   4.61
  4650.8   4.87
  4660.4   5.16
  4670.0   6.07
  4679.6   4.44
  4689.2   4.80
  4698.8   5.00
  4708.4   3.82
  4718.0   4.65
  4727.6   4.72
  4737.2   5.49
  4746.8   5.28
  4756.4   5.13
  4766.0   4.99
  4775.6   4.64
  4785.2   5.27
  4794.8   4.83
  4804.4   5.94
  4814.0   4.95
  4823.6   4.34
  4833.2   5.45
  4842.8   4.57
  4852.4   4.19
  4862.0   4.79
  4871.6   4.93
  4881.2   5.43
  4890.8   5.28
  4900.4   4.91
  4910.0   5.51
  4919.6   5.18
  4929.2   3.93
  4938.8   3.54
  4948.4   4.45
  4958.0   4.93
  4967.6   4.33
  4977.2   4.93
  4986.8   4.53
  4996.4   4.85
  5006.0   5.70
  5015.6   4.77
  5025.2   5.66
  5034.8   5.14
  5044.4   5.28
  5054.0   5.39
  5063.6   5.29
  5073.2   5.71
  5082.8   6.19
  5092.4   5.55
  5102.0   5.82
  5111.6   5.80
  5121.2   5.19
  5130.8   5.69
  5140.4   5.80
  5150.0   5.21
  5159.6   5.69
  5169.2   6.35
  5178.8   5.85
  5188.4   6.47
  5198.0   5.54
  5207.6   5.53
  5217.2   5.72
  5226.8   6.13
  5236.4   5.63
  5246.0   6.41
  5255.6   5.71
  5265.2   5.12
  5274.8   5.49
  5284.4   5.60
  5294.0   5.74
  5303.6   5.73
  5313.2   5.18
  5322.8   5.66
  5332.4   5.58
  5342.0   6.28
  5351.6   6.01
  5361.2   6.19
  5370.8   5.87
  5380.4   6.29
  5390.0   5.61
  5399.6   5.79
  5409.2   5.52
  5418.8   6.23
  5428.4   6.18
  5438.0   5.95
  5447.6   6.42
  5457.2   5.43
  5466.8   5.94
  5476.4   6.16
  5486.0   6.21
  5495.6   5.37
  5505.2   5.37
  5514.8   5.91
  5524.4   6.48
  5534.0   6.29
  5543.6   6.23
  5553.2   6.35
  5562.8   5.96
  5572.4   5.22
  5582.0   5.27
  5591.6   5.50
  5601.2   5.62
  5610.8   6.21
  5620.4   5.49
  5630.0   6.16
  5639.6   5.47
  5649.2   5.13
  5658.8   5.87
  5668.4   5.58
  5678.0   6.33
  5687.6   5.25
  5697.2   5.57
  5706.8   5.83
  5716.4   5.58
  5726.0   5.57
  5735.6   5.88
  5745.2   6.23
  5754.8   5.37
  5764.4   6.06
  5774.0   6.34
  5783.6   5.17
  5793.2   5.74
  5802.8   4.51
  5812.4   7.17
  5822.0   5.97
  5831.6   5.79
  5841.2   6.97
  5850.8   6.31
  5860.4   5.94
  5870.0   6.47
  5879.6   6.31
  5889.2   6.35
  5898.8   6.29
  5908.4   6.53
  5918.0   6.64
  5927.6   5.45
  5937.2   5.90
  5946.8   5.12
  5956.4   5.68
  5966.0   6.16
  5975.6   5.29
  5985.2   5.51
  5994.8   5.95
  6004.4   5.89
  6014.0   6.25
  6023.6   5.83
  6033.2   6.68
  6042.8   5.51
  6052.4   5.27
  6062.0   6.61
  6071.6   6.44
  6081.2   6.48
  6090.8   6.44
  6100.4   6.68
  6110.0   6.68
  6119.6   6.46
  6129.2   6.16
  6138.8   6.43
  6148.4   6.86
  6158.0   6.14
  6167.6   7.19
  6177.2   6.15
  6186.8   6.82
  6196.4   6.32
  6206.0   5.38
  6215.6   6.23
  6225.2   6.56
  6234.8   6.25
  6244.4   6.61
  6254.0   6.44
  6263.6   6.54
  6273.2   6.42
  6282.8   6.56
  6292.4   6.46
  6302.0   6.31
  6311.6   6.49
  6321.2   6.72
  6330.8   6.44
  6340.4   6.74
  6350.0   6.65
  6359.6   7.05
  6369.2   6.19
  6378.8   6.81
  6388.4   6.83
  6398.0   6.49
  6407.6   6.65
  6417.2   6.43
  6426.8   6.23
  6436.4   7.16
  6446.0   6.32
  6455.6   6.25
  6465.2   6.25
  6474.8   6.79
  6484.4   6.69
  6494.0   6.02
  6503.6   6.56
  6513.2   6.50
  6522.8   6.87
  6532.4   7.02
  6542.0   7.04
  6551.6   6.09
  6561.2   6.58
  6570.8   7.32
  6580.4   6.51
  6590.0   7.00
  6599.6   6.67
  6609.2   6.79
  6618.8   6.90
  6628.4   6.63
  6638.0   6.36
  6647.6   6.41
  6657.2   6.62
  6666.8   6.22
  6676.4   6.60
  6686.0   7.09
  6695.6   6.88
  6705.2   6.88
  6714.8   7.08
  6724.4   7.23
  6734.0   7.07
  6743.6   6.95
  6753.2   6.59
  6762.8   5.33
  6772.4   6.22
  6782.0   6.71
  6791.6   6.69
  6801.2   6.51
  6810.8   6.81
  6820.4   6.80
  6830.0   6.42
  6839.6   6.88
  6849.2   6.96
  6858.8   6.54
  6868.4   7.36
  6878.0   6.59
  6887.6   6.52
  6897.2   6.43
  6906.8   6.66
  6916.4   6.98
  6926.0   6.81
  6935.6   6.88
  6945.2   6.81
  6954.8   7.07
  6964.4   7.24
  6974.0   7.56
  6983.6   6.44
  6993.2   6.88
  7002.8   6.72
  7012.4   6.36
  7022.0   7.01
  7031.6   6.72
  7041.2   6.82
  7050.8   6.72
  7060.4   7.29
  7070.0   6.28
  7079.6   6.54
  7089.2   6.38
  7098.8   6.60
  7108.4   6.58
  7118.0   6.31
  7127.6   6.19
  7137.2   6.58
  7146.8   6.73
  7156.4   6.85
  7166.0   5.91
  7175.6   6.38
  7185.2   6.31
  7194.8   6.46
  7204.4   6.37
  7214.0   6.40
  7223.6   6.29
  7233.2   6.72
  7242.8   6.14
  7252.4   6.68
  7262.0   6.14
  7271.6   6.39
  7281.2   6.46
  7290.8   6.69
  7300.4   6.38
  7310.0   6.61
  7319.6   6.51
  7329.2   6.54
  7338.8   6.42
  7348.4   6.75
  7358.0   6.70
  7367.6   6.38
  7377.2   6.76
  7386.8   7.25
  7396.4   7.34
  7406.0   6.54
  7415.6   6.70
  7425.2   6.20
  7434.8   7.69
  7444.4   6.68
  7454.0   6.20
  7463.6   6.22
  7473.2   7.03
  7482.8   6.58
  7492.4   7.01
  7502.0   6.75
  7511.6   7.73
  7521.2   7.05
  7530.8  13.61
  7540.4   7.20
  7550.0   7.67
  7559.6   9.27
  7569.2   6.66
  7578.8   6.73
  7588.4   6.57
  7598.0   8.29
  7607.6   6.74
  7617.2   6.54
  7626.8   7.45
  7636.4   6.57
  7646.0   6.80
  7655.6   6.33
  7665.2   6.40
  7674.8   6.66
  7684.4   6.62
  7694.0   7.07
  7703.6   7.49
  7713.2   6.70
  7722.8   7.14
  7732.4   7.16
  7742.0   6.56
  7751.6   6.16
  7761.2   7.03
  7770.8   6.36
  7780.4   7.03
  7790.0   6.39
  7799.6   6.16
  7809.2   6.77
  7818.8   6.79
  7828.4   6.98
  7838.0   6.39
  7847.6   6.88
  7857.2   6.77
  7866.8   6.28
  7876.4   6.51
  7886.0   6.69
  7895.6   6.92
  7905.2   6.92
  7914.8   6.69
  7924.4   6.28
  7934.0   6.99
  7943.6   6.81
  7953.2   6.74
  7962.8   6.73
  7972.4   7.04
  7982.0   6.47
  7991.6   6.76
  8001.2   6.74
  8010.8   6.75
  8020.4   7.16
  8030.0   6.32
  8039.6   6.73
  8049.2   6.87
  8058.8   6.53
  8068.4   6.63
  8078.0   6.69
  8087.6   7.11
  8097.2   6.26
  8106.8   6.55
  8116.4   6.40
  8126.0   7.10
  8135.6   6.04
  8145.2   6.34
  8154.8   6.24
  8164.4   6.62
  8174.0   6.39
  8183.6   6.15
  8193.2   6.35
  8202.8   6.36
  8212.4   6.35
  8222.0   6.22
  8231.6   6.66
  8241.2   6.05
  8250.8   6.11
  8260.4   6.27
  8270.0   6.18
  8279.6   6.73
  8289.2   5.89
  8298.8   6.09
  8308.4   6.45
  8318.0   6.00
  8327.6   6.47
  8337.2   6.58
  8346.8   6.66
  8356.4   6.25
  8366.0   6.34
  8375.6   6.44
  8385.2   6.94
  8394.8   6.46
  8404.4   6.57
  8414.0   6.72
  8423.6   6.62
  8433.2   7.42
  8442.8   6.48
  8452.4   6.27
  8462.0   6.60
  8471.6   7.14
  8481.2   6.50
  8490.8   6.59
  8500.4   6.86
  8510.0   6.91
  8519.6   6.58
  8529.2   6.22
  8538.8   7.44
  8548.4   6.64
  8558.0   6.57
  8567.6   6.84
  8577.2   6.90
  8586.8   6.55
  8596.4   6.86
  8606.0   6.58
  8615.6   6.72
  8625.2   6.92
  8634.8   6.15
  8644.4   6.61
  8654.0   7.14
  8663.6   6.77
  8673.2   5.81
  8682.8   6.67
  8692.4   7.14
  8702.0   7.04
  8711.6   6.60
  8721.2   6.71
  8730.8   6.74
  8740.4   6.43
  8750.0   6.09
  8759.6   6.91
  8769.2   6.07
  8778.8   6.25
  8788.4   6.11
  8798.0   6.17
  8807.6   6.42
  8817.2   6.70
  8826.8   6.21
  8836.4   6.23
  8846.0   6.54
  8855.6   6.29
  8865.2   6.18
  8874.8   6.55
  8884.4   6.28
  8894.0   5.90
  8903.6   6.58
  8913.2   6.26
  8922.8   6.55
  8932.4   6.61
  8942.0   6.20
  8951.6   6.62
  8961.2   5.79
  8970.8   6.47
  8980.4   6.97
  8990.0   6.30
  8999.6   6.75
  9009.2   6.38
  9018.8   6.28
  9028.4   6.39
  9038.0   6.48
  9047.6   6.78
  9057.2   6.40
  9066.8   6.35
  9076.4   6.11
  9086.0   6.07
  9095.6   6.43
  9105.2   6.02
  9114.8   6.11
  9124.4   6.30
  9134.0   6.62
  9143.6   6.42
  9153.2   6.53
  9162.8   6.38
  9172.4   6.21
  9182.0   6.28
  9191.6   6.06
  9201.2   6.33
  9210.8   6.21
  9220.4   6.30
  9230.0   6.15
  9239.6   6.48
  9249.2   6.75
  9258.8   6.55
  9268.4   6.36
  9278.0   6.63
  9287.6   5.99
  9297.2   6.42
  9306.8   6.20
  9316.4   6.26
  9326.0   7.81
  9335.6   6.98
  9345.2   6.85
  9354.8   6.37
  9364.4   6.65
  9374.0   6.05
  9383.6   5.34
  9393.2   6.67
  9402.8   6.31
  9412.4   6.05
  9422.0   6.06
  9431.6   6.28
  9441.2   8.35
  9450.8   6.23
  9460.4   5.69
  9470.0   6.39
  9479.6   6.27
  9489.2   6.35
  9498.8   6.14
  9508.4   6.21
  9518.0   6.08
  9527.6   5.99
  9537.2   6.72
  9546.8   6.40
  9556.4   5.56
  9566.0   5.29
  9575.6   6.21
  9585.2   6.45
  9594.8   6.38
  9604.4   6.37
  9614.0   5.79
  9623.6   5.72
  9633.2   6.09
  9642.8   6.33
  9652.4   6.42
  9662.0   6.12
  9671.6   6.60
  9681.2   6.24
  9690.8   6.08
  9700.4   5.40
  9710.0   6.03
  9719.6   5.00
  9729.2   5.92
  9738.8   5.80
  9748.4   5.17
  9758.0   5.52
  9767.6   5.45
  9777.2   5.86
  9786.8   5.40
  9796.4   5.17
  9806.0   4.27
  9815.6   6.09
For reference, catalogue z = 0.147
